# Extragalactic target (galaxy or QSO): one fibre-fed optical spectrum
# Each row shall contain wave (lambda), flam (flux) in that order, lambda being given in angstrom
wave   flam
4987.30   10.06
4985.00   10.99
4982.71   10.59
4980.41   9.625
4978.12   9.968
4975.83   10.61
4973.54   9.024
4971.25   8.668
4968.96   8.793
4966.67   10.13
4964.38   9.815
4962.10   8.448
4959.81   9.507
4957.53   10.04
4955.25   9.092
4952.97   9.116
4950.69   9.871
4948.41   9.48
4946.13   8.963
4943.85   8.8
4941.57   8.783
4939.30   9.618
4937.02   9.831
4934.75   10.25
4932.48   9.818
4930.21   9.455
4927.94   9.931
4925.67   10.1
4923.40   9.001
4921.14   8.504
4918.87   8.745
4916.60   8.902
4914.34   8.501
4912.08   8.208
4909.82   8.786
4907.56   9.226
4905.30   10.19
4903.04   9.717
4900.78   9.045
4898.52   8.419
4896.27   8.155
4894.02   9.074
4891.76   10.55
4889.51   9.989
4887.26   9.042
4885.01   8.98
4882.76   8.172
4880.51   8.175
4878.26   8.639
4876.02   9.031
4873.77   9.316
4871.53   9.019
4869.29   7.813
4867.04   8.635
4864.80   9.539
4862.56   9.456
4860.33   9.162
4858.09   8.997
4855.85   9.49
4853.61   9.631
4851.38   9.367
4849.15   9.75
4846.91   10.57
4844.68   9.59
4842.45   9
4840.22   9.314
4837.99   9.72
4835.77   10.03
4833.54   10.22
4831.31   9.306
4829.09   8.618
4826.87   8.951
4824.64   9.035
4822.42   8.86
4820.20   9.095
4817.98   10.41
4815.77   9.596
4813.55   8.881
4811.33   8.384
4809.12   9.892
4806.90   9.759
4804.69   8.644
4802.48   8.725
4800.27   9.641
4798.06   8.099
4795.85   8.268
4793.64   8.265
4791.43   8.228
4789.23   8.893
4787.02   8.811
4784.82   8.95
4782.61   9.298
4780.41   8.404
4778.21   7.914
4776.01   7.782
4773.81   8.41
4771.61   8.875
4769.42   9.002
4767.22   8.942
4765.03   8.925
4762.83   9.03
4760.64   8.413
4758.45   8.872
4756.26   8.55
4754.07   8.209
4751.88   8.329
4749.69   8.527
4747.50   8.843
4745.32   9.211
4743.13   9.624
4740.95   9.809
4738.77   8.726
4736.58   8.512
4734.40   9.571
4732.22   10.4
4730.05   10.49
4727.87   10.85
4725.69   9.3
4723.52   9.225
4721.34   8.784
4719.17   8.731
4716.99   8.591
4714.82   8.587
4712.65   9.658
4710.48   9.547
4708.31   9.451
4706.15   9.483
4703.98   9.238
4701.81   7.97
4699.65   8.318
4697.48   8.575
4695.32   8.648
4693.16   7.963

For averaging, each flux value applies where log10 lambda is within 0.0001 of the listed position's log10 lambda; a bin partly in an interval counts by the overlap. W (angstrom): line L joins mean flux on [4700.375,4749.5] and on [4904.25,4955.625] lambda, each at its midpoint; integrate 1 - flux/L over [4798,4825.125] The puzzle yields 0.22 angstrom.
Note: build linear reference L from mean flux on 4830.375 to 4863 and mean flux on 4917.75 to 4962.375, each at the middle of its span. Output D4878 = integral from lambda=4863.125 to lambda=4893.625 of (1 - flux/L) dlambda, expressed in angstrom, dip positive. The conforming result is 1.6 angstrom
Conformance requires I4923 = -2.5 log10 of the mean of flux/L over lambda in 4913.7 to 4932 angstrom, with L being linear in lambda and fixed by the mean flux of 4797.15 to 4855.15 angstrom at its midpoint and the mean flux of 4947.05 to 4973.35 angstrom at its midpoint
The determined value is 0.02 mag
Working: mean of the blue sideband 9.36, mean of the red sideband 9.34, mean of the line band 9.18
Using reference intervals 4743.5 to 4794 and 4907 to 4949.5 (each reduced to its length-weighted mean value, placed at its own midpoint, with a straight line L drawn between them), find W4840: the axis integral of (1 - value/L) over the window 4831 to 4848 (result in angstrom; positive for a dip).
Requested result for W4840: -1.6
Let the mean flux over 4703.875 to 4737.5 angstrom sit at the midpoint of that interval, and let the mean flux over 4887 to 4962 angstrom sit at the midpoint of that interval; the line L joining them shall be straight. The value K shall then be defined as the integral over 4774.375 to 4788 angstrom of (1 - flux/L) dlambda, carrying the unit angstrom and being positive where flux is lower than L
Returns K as 1.24 angstrom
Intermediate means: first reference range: 9.41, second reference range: 9.29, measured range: 8.52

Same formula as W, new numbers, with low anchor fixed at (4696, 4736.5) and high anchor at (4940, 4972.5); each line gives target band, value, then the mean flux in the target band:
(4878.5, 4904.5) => 0.62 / 9.03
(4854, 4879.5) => 0.63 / 9.02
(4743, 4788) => 2.70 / 8.69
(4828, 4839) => -0.39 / 9.58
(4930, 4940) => -0.63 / 9.83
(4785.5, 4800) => 1.15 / 8.51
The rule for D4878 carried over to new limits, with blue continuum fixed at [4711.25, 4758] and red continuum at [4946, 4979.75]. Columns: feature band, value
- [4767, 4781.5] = 1.21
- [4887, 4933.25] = 0.89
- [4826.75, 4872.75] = -0.20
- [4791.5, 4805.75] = 1.03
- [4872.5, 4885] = 0.87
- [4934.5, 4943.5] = -0.06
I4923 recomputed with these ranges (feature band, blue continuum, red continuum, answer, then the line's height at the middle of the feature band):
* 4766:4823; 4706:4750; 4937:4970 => 0.06 mag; 9.34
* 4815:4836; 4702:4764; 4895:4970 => -0.02 mag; 9.19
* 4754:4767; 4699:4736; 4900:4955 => 0.07 mag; 9.3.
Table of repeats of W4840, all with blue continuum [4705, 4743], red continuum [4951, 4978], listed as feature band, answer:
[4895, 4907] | 0.39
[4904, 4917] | 0.60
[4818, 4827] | 0.24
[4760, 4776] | 1.13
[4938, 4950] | 0.33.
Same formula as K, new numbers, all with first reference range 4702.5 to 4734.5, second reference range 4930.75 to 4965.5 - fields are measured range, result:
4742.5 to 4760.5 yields 1.4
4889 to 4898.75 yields 0.2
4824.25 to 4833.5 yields 0.3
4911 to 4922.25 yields 1.0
